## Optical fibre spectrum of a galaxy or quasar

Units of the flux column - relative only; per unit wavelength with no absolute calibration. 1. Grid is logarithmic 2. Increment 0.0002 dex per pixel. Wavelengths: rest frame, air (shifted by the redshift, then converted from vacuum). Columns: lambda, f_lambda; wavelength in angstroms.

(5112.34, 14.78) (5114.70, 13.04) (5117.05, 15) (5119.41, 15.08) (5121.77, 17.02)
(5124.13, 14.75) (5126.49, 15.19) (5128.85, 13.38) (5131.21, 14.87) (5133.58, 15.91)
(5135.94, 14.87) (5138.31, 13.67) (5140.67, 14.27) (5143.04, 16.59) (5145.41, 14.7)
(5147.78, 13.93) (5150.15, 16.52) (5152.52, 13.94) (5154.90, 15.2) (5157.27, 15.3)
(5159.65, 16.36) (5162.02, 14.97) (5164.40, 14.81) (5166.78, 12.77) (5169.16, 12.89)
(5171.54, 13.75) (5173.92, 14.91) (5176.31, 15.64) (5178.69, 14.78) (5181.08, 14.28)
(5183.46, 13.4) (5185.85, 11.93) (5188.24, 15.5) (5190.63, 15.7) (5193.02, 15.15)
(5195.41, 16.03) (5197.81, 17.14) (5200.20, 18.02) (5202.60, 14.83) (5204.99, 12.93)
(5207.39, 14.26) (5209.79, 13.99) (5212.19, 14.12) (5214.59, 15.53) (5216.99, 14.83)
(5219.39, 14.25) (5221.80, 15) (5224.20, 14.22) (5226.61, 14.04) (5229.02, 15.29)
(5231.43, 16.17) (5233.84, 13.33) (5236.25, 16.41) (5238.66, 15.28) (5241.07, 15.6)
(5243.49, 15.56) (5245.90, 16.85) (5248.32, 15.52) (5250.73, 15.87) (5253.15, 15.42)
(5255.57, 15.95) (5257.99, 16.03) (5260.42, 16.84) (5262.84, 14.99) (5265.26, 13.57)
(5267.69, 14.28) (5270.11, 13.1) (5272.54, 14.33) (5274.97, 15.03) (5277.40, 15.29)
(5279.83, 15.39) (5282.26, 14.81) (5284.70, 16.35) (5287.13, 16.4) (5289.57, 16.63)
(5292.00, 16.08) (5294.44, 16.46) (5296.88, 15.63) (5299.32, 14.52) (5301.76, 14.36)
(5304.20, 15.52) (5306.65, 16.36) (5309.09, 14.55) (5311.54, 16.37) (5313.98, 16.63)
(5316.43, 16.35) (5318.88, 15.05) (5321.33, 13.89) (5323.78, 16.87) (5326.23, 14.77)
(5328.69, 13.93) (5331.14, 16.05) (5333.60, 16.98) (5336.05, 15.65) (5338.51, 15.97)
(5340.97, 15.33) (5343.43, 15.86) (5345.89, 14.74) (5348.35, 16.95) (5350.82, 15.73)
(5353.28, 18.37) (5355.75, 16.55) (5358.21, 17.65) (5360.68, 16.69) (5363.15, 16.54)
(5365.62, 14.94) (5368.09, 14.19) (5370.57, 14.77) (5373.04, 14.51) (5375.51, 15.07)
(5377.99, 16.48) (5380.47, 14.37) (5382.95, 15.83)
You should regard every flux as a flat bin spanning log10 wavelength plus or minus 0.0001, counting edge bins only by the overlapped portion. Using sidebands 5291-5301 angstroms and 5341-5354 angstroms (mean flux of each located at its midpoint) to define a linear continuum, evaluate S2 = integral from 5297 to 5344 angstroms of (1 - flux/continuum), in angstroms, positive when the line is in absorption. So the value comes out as 1.0 angstroms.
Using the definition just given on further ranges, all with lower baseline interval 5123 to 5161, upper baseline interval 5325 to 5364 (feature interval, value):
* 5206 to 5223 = 0.9 angstroms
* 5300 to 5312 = 0.4 angstroms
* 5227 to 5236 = 0.3 angstroms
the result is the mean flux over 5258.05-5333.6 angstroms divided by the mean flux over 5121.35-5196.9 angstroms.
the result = 1.04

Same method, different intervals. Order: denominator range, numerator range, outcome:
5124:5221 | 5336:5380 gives 1.07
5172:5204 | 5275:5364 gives 1.05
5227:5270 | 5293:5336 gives 1.01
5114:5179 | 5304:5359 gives 1.08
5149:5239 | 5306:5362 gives 1.08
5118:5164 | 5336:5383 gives 1.05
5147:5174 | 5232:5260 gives 1.07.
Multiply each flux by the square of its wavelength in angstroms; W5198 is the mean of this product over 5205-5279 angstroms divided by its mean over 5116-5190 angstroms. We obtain 1.1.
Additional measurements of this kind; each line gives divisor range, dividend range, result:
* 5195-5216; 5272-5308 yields 1.06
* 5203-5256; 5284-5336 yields 1.08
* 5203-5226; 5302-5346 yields 1.13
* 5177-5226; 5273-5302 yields 1.09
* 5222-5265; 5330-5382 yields 1.07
